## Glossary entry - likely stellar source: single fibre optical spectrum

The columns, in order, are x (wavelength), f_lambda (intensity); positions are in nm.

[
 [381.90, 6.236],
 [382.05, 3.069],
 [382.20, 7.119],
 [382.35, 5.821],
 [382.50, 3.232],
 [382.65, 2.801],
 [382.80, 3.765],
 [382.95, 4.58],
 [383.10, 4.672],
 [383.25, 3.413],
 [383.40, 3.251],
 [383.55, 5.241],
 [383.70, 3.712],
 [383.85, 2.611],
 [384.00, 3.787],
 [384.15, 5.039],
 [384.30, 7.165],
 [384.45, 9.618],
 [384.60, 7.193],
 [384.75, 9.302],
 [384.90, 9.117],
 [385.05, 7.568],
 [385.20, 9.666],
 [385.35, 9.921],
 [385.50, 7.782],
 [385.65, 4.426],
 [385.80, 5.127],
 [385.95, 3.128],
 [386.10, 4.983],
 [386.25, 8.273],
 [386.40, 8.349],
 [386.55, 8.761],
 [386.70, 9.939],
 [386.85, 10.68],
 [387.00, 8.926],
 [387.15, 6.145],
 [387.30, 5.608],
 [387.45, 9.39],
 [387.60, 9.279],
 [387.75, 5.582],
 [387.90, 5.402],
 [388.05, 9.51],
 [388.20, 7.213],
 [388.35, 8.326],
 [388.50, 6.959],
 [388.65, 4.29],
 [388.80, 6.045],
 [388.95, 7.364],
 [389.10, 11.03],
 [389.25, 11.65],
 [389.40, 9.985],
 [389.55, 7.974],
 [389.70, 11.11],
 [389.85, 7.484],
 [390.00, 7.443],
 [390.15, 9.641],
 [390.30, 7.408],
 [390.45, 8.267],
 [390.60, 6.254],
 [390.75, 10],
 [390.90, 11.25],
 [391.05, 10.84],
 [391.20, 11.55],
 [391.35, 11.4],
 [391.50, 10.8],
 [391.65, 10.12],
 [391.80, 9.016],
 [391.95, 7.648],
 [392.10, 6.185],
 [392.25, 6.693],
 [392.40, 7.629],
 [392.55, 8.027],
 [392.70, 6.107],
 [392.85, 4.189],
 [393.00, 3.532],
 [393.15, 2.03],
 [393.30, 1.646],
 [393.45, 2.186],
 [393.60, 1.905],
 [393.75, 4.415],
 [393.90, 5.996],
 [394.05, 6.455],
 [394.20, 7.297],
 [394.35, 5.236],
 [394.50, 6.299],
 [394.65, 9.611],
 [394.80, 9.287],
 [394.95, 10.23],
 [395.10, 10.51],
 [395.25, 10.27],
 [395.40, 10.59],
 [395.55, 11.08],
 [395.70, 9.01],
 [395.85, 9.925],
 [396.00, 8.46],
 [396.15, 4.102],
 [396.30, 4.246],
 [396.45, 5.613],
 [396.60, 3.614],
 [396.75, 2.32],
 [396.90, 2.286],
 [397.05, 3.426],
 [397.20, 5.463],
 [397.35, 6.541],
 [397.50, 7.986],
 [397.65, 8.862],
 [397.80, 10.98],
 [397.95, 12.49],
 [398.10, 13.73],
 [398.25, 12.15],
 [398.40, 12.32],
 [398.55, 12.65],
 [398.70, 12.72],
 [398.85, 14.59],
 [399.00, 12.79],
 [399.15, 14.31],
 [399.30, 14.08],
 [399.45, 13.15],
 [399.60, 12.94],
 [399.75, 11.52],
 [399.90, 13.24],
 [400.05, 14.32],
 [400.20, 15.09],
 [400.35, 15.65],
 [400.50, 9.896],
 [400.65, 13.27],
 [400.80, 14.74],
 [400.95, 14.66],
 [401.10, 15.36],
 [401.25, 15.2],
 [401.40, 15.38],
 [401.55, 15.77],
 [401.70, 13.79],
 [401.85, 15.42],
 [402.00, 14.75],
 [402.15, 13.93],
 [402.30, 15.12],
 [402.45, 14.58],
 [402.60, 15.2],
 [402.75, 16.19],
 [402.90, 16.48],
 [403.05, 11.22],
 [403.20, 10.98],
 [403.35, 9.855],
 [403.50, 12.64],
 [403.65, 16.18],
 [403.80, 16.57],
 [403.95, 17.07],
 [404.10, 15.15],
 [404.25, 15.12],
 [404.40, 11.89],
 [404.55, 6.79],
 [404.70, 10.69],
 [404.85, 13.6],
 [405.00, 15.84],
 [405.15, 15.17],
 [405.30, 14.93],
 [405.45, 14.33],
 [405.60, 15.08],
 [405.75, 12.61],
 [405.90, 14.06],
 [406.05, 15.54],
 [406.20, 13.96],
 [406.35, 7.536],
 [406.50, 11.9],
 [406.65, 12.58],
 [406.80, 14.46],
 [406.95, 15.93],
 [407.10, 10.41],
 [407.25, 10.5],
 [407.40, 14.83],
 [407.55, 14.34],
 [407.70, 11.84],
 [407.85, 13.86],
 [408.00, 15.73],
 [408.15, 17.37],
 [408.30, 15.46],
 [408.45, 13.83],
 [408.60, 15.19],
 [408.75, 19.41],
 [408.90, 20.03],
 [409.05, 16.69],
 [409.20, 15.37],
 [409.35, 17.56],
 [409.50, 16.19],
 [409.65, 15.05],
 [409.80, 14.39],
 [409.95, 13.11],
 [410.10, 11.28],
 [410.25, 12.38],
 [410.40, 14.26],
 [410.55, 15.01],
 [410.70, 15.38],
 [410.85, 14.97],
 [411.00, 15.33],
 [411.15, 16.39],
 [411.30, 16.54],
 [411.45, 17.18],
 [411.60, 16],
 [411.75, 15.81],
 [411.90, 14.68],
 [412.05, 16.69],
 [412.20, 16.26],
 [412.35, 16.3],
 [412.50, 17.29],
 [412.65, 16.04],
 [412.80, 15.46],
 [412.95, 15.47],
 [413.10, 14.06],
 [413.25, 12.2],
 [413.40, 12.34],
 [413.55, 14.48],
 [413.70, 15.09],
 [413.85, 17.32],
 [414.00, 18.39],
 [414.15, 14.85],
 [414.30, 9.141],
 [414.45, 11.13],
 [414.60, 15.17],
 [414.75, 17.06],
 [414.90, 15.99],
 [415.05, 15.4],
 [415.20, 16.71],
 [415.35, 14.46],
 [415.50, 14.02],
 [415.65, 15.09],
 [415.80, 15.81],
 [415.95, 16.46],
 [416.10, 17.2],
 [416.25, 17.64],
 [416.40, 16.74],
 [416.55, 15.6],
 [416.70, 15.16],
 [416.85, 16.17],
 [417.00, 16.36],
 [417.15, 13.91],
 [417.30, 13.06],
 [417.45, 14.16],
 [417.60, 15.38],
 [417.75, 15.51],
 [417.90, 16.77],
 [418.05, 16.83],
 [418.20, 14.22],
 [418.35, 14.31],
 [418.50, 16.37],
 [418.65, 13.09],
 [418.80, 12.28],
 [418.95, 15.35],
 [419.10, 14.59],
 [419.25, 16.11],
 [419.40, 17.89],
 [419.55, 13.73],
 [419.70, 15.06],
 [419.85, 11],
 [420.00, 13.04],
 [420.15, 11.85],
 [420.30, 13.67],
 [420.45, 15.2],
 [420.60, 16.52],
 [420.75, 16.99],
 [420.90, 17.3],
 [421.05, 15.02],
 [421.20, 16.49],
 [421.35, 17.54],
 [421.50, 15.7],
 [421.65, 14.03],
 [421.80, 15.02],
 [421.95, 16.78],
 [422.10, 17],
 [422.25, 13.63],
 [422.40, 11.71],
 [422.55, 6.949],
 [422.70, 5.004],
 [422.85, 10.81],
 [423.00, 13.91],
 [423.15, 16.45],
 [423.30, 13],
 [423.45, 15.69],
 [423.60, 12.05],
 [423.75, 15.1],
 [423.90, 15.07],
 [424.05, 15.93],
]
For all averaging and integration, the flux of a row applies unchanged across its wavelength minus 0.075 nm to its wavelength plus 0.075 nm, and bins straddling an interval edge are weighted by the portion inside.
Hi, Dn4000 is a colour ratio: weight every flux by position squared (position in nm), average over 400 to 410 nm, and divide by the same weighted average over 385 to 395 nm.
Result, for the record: 2.05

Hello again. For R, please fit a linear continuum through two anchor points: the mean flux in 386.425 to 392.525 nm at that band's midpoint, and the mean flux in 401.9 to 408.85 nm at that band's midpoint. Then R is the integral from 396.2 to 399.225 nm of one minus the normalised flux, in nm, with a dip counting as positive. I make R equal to 0.67 nm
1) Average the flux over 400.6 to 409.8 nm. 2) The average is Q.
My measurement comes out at 14.4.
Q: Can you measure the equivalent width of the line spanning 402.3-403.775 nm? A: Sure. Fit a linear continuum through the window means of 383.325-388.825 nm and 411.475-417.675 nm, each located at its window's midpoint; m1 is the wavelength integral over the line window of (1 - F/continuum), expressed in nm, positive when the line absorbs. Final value -0.242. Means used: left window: 6.96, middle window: 13.9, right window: 15.3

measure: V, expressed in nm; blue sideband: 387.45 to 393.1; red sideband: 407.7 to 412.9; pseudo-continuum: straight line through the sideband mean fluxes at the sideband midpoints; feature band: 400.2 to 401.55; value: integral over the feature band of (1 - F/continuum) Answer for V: -0.25 nm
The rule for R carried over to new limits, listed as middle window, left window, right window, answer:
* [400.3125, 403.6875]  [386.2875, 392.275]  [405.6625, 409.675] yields -0.394 nm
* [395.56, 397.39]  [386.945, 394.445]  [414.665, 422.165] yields 0.693 nm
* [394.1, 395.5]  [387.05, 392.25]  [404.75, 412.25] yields 0.189 nm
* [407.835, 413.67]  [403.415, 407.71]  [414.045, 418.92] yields -0.479 nm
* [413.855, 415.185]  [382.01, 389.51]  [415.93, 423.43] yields -0.138 nm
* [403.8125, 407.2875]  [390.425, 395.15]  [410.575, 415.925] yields -0.322 nm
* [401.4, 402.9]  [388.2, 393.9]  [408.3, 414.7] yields -0.431 nm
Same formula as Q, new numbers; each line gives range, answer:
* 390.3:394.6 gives 6.92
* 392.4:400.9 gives 8.85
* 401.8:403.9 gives 14.2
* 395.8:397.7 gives 5.5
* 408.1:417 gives 15.5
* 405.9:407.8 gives 12.9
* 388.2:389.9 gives 8.34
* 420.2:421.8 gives 15.7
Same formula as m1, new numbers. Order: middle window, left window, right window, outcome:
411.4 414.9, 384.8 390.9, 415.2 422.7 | -0.40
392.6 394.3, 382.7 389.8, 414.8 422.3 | 0.89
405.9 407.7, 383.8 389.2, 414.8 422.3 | -0.08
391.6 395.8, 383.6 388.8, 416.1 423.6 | 0.92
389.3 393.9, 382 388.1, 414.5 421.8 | 0.36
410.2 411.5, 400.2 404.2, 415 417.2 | 0.00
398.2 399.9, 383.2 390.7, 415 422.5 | -0.45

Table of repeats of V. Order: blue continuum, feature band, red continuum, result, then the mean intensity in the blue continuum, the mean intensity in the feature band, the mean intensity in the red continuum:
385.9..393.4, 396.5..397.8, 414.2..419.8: 0.59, 7.82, 5.41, 15.1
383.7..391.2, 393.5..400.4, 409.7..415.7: 0.87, 7.81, 9.29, 15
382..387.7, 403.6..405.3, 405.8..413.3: -0.12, 6.39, 14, 14.8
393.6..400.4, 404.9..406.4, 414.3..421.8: -0.29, 9.4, 14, 15.1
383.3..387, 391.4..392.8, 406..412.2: 0.17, 6.88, 8.02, 14.8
